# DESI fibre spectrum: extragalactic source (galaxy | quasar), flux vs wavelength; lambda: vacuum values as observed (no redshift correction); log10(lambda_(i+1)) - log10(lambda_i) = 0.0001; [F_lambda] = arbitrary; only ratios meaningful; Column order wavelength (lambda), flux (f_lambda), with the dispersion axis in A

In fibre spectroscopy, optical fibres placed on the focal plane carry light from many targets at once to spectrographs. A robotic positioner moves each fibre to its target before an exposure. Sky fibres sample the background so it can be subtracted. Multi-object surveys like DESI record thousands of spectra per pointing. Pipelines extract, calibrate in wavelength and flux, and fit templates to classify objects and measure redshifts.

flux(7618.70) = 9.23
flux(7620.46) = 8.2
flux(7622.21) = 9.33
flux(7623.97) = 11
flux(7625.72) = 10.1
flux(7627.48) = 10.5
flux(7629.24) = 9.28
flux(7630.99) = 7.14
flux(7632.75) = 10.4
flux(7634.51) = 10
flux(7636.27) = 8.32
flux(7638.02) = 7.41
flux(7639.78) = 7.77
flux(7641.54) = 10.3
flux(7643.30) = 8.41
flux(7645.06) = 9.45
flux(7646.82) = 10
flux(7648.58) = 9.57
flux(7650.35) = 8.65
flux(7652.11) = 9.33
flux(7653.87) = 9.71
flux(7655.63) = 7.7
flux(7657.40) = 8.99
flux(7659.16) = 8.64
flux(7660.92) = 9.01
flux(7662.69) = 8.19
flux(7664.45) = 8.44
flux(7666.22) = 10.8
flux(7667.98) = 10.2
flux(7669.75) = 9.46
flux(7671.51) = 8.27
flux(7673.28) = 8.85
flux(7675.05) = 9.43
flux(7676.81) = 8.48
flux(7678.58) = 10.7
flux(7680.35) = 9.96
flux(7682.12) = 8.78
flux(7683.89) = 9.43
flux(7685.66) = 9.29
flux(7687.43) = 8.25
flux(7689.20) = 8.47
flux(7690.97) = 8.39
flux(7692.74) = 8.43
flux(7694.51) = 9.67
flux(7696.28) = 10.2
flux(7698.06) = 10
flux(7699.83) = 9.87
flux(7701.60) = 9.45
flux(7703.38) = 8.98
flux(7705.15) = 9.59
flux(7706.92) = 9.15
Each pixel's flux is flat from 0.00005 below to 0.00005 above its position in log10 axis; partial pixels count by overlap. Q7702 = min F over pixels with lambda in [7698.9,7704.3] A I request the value 8.98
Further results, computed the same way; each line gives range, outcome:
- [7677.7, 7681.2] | 9.96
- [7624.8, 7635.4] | 7.14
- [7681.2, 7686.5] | 8.78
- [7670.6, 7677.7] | 8.27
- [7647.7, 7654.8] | 8.65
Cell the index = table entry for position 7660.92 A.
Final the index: 9.01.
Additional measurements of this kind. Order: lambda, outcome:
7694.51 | 9.67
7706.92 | 9.15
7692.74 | 8.43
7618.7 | 9.23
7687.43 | 8.25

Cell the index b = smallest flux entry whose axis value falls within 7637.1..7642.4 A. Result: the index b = 7.41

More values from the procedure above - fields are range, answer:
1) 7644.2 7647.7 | 9.45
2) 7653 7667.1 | 7.7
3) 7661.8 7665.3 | 8.19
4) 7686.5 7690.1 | 8.25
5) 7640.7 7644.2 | 8.41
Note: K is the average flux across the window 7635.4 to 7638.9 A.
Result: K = 7.88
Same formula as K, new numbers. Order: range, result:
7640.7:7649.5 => 9.53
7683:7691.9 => 8.76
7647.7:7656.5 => 8.99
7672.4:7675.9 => 9.13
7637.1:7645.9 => 8.67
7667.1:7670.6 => 9.83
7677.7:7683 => 9.81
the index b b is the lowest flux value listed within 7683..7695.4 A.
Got 8.25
